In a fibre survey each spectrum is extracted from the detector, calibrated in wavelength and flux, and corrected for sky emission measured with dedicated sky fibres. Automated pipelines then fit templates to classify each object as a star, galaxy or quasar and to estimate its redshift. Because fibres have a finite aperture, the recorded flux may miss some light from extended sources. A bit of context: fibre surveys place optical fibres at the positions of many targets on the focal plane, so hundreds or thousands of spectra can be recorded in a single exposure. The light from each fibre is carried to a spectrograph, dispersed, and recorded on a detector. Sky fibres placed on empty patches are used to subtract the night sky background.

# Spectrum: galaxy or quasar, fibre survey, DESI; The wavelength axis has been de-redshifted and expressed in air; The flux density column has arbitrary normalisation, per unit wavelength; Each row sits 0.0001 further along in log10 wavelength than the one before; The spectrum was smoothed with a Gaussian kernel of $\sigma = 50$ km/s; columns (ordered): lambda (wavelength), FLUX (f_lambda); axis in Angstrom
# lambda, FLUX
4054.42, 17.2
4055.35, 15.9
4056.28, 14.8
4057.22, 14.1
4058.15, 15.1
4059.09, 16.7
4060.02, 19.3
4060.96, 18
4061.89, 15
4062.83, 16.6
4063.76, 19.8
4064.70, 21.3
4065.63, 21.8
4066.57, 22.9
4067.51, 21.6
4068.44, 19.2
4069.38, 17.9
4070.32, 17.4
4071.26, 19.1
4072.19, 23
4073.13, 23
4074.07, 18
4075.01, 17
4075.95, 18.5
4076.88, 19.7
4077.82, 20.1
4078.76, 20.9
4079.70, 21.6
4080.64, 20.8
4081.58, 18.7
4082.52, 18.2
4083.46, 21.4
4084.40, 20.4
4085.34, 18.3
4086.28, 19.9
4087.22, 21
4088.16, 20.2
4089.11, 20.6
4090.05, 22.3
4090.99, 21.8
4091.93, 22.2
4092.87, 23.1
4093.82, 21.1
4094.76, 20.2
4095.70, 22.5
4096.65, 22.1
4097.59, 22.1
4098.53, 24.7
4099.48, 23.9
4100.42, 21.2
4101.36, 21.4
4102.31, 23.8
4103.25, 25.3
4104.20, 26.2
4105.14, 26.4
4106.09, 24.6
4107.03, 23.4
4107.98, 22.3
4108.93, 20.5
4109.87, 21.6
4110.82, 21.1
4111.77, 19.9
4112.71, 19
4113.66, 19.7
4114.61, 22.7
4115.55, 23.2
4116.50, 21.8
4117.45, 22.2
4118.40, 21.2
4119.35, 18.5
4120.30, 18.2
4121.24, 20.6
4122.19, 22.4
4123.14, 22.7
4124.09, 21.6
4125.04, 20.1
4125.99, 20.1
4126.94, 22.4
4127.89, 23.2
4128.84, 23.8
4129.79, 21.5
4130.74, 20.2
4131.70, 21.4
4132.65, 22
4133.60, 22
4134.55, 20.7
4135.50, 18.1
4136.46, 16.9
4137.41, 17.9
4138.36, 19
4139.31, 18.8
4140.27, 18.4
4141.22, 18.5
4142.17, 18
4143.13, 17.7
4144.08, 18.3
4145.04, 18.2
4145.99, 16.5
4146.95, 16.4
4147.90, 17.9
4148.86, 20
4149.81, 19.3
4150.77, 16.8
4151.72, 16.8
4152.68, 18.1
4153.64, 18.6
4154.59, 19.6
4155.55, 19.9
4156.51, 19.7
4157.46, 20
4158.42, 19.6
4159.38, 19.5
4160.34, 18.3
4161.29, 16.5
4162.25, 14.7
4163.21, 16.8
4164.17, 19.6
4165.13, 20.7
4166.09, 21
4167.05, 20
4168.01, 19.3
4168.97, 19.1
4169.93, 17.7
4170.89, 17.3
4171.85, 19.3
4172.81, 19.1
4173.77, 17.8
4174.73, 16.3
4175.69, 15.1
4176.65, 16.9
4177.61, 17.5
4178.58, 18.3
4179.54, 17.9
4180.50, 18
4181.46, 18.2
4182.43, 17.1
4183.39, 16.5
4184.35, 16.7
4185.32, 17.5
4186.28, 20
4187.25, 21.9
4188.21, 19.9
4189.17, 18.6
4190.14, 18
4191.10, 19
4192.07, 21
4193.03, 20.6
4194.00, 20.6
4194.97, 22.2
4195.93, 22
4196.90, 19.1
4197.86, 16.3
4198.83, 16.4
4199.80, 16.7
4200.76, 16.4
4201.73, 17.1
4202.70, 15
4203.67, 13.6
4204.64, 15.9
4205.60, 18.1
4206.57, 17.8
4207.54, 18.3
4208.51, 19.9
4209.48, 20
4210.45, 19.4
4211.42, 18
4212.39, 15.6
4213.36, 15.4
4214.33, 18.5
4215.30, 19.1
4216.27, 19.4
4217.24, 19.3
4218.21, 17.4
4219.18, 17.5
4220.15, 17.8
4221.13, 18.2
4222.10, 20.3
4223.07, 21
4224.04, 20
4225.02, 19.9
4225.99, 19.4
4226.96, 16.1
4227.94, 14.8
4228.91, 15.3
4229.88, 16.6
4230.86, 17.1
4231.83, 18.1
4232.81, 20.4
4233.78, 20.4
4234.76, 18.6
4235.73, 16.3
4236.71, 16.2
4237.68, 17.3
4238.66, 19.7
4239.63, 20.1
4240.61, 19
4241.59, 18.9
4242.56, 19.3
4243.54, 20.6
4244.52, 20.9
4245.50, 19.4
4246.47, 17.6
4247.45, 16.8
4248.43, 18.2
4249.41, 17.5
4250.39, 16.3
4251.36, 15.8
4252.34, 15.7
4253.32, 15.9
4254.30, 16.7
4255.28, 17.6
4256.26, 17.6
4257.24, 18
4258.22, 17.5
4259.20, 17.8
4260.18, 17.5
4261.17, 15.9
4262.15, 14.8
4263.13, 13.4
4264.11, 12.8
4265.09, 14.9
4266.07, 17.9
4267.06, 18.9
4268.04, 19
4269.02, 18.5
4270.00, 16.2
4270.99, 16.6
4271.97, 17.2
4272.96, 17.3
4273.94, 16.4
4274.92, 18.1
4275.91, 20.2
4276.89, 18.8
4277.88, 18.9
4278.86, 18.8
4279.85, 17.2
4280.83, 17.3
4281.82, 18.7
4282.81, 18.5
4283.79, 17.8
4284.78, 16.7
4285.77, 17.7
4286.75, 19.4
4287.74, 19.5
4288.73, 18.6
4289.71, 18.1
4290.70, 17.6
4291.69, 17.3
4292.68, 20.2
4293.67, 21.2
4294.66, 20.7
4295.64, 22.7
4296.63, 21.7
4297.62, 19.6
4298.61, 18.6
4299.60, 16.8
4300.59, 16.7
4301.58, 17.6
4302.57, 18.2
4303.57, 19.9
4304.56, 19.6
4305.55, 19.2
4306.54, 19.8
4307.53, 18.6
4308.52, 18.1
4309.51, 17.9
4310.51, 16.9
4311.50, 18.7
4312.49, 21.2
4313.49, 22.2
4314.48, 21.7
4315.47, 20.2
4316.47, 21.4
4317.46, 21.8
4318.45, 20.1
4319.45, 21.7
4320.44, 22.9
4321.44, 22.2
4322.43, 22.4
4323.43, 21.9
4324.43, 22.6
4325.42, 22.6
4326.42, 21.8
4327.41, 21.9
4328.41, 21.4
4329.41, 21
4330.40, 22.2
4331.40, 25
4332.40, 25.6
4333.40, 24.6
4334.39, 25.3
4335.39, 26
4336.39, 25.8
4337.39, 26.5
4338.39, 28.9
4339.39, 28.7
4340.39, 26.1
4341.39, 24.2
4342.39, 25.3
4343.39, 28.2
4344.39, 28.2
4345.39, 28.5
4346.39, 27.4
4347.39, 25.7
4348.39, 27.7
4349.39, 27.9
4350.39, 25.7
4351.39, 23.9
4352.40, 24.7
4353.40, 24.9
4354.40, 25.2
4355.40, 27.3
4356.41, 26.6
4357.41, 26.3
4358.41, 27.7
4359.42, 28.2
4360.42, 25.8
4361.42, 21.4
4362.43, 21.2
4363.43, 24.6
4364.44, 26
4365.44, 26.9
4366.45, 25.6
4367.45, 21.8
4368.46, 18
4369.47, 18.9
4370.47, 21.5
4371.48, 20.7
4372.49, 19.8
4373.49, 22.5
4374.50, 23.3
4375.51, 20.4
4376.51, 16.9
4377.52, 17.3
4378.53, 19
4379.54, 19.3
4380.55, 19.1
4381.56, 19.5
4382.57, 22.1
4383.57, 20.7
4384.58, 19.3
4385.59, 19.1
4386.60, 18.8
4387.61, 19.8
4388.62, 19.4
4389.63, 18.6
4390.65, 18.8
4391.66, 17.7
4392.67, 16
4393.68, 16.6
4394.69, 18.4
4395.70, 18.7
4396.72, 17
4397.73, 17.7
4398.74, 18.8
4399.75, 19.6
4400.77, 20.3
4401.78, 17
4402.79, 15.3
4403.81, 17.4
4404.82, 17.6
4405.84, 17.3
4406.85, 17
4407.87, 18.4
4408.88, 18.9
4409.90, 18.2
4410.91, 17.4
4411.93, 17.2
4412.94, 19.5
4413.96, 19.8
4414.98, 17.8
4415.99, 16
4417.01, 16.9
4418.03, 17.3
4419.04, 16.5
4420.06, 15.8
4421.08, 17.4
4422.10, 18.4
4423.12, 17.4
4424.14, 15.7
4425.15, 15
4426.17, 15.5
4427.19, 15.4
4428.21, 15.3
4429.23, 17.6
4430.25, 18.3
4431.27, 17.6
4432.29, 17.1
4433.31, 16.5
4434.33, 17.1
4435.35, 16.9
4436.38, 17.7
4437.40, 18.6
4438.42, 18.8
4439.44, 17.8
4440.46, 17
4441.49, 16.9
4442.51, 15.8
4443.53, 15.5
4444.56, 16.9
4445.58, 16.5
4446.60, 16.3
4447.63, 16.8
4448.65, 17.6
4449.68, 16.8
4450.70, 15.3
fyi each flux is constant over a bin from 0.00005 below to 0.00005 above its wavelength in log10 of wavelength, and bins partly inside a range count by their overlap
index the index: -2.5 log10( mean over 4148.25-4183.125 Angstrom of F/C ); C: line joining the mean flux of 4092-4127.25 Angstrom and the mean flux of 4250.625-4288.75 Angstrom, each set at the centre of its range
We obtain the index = 0.11 mag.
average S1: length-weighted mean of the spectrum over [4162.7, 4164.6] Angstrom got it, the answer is 18.1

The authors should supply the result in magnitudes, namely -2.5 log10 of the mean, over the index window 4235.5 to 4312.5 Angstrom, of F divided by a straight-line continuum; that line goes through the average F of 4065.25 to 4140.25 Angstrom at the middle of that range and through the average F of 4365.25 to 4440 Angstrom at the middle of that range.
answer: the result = 0.09 mag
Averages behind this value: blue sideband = 21.1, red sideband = 18.4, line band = 18.1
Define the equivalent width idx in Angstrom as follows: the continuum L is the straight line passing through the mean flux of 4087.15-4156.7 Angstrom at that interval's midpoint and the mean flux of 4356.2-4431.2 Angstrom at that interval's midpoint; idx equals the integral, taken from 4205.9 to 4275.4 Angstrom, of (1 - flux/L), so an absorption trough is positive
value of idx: 8.1 Angstrom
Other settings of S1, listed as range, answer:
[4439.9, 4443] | 16.6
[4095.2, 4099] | 22.8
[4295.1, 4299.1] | 20.7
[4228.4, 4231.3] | 16.3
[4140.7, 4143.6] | 18.1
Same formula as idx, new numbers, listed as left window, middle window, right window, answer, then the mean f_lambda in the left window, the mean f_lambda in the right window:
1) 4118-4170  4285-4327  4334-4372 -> 7.14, 19.4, 25.3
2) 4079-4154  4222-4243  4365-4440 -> 1.50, 20.7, 18.4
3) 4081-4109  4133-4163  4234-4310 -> 3.48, 22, 18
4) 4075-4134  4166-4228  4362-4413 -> 7.53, 21.5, 19.4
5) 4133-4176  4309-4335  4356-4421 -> -3.27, 18.5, 19.8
